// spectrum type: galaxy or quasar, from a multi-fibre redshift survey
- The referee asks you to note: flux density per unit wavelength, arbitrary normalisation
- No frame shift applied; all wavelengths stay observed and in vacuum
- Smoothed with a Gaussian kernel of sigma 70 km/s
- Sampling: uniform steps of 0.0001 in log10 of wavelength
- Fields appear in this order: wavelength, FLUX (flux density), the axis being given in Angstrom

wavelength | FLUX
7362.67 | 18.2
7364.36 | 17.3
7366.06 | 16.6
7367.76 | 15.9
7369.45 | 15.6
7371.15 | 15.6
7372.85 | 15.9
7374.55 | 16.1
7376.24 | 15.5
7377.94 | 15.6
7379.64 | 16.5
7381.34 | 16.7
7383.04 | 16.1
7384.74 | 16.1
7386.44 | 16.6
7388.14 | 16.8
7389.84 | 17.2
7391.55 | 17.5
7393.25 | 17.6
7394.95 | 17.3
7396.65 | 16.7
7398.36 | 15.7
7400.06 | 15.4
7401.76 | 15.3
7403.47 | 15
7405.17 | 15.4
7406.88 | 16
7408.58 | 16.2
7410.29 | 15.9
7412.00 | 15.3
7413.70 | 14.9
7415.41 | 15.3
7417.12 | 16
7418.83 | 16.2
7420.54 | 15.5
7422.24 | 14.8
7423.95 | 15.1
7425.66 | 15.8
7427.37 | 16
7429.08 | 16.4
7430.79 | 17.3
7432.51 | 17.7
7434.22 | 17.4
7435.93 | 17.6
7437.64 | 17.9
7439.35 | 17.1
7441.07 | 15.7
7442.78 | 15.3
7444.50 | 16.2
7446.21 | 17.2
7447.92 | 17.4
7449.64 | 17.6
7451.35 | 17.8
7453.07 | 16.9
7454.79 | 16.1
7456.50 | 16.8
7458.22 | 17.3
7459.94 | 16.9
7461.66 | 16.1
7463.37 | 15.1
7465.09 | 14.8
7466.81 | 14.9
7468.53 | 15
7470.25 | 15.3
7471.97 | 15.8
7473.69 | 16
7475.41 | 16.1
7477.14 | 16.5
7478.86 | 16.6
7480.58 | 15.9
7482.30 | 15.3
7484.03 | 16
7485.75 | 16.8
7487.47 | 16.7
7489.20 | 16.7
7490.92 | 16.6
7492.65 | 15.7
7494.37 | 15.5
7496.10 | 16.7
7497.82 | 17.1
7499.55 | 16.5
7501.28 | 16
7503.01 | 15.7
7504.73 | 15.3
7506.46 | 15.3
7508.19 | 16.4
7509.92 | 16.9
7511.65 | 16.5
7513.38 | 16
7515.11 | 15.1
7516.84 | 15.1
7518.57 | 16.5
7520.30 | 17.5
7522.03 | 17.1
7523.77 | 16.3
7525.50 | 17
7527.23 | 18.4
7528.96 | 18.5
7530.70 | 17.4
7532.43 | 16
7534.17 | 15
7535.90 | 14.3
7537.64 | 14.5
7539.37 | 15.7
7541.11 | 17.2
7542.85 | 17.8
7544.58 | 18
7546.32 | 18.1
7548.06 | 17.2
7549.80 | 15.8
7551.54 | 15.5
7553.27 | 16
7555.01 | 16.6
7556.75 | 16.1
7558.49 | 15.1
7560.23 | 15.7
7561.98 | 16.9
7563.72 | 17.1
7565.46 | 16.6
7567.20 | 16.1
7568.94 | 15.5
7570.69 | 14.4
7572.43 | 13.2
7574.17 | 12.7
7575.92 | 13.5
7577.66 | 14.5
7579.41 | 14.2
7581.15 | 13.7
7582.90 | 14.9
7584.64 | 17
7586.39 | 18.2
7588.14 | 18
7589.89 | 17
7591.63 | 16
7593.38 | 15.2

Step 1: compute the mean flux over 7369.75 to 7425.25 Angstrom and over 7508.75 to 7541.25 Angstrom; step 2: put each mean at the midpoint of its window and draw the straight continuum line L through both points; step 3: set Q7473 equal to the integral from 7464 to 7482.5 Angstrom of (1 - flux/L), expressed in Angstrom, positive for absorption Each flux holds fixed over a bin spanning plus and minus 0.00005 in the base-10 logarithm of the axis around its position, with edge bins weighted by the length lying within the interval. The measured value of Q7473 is 0.6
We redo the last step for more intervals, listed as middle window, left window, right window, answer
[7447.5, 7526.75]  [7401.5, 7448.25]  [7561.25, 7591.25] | -1.8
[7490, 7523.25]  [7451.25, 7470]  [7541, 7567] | 0.3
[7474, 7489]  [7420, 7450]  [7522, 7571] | 0.2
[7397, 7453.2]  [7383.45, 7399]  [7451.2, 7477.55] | 0.8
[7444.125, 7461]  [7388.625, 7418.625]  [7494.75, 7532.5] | -0.8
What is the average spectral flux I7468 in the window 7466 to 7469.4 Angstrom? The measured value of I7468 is 14.9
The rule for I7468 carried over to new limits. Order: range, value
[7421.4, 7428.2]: 15.4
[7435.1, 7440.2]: 17.6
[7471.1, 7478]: 16.1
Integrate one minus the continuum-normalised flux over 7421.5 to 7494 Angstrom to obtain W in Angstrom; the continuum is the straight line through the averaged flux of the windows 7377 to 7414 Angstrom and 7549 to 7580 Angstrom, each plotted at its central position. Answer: -2.1 Angstrom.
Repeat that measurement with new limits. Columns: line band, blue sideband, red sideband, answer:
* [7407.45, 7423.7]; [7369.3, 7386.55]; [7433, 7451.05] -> 1.0 Angstrom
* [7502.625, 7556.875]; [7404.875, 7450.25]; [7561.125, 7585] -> -3.7 Angstrom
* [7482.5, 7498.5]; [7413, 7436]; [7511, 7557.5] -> 0.0 Angstrom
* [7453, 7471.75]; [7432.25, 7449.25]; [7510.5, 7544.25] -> 1.0 Angstrom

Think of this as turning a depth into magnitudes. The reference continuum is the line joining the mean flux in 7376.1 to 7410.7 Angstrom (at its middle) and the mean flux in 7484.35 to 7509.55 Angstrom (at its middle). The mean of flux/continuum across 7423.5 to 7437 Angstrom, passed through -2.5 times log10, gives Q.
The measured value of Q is -0.032 mag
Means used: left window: 16.3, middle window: 16.7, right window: 16.2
